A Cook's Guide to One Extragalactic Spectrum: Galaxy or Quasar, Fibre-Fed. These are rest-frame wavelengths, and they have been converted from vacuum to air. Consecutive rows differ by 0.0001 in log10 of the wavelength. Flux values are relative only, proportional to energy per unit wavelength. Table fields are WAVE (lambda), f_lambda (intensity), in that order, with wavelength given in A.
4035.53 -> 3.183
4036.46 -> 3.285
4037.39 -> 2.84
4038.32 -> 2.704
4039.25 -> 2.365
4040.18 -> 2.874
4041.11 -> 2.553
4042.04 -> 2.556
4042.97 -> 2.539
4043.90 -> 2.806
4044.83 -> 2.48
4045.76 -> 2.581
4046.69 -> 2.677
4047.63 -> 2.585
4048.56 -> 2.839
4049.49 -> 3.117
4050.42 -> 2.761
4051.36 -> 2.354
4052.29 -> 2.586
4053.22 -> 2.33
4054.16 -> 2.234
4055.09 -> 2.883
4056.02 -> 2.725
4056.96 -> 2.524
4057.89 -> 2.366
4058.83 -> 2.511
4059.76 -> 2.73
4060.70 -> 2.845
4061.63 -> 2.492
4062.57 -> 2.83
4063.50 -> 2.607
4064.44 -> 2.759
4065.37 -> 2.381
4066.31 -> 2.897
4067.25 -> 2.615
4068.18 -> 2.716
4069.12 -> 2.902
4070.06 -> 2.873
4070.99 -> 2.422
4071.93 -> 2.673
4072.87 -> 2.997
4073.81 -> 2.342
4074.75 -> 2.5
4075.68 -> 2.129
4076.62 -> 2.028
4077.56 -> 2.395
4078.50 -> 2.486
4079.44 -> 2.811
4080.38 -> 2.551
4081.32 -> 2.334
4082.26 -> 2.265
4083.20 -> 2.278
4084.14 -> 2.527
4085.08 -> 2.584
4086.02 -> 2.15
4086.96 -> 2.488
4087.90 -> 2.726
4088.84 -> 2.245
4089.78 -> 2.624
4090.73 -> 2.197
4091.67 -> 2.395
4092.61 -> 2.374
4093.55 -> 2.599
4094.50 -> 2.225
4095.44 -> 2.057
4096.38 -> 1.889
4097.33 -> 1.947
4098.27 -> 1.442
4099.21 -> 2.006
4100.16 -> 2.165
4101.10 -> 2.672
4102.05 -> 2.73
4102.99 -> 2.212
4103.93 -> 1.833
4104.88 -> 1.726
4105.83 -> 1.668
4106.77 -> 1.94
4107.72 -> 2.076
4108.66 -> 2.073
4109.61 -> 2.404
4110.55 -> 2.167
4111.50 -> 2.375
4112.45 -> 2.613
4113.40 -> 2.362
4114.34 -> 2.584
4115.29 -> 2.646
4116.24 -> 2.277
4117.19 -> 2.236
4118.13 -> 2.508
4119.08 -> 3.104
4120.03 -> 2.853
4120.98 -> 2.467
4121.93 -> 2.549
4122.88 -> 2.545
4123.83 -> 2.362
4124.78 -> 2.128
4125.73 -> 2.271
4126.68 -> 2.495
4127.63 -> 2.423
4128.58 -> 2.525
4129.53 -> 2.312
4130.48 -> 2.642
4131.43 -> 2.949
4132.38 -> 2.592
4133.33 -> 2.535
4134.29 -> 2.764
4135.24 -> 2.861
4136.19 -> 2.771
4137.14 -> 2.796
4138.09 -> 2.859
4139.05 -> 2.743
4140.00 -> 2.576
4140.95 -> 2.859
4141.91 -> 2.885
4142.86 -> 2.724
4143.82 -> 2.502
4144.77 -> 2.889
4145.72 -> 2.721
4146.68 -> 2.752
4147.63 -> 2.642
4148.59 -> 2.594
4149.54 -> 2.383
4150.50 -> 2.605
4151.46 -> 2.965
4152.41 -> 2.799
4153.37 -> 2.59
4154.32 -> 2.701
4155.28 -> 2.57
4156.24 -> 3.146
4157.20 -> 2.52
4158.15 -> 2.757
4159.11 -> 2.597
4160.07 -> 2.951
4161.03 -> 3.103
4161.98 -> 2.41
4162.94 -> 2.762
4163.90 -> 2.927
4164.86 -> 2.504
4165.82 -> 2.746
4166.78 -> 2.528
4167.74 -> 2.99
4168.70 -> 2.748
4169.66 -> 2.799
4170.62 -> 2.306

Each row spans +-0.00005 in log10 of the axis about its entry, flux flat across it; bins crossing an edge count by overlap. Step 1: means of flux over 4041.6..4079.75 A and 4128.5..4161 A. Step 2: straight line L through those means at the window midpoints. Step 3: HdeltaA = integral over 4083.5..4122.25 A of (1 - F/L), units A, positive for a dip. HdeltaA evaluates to 5.1 A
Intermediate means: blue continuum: 2.61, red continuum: 2.72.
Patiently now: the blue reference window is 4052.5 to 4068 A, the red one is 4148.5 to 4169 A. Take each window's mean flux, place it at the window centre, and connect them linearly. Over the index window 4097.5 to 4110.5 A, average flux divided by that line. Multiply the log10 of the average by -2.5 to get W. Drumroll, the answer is 0.27 mag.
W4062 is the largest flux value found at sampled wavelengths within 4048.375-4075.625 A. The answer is 3.117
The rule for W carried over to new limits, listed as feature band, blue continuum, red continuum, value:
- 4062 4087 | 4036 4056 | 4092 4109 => -0.076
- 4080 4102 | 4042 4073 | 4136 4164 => 0.166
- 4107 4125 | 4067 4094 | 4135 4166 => 0.077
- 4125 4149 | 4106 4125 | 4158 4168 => -0.042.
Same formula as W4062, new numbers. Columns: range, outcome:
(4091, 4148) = 3.104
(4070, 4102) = 2.997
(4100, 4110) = 2.73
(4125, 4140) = 2.949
